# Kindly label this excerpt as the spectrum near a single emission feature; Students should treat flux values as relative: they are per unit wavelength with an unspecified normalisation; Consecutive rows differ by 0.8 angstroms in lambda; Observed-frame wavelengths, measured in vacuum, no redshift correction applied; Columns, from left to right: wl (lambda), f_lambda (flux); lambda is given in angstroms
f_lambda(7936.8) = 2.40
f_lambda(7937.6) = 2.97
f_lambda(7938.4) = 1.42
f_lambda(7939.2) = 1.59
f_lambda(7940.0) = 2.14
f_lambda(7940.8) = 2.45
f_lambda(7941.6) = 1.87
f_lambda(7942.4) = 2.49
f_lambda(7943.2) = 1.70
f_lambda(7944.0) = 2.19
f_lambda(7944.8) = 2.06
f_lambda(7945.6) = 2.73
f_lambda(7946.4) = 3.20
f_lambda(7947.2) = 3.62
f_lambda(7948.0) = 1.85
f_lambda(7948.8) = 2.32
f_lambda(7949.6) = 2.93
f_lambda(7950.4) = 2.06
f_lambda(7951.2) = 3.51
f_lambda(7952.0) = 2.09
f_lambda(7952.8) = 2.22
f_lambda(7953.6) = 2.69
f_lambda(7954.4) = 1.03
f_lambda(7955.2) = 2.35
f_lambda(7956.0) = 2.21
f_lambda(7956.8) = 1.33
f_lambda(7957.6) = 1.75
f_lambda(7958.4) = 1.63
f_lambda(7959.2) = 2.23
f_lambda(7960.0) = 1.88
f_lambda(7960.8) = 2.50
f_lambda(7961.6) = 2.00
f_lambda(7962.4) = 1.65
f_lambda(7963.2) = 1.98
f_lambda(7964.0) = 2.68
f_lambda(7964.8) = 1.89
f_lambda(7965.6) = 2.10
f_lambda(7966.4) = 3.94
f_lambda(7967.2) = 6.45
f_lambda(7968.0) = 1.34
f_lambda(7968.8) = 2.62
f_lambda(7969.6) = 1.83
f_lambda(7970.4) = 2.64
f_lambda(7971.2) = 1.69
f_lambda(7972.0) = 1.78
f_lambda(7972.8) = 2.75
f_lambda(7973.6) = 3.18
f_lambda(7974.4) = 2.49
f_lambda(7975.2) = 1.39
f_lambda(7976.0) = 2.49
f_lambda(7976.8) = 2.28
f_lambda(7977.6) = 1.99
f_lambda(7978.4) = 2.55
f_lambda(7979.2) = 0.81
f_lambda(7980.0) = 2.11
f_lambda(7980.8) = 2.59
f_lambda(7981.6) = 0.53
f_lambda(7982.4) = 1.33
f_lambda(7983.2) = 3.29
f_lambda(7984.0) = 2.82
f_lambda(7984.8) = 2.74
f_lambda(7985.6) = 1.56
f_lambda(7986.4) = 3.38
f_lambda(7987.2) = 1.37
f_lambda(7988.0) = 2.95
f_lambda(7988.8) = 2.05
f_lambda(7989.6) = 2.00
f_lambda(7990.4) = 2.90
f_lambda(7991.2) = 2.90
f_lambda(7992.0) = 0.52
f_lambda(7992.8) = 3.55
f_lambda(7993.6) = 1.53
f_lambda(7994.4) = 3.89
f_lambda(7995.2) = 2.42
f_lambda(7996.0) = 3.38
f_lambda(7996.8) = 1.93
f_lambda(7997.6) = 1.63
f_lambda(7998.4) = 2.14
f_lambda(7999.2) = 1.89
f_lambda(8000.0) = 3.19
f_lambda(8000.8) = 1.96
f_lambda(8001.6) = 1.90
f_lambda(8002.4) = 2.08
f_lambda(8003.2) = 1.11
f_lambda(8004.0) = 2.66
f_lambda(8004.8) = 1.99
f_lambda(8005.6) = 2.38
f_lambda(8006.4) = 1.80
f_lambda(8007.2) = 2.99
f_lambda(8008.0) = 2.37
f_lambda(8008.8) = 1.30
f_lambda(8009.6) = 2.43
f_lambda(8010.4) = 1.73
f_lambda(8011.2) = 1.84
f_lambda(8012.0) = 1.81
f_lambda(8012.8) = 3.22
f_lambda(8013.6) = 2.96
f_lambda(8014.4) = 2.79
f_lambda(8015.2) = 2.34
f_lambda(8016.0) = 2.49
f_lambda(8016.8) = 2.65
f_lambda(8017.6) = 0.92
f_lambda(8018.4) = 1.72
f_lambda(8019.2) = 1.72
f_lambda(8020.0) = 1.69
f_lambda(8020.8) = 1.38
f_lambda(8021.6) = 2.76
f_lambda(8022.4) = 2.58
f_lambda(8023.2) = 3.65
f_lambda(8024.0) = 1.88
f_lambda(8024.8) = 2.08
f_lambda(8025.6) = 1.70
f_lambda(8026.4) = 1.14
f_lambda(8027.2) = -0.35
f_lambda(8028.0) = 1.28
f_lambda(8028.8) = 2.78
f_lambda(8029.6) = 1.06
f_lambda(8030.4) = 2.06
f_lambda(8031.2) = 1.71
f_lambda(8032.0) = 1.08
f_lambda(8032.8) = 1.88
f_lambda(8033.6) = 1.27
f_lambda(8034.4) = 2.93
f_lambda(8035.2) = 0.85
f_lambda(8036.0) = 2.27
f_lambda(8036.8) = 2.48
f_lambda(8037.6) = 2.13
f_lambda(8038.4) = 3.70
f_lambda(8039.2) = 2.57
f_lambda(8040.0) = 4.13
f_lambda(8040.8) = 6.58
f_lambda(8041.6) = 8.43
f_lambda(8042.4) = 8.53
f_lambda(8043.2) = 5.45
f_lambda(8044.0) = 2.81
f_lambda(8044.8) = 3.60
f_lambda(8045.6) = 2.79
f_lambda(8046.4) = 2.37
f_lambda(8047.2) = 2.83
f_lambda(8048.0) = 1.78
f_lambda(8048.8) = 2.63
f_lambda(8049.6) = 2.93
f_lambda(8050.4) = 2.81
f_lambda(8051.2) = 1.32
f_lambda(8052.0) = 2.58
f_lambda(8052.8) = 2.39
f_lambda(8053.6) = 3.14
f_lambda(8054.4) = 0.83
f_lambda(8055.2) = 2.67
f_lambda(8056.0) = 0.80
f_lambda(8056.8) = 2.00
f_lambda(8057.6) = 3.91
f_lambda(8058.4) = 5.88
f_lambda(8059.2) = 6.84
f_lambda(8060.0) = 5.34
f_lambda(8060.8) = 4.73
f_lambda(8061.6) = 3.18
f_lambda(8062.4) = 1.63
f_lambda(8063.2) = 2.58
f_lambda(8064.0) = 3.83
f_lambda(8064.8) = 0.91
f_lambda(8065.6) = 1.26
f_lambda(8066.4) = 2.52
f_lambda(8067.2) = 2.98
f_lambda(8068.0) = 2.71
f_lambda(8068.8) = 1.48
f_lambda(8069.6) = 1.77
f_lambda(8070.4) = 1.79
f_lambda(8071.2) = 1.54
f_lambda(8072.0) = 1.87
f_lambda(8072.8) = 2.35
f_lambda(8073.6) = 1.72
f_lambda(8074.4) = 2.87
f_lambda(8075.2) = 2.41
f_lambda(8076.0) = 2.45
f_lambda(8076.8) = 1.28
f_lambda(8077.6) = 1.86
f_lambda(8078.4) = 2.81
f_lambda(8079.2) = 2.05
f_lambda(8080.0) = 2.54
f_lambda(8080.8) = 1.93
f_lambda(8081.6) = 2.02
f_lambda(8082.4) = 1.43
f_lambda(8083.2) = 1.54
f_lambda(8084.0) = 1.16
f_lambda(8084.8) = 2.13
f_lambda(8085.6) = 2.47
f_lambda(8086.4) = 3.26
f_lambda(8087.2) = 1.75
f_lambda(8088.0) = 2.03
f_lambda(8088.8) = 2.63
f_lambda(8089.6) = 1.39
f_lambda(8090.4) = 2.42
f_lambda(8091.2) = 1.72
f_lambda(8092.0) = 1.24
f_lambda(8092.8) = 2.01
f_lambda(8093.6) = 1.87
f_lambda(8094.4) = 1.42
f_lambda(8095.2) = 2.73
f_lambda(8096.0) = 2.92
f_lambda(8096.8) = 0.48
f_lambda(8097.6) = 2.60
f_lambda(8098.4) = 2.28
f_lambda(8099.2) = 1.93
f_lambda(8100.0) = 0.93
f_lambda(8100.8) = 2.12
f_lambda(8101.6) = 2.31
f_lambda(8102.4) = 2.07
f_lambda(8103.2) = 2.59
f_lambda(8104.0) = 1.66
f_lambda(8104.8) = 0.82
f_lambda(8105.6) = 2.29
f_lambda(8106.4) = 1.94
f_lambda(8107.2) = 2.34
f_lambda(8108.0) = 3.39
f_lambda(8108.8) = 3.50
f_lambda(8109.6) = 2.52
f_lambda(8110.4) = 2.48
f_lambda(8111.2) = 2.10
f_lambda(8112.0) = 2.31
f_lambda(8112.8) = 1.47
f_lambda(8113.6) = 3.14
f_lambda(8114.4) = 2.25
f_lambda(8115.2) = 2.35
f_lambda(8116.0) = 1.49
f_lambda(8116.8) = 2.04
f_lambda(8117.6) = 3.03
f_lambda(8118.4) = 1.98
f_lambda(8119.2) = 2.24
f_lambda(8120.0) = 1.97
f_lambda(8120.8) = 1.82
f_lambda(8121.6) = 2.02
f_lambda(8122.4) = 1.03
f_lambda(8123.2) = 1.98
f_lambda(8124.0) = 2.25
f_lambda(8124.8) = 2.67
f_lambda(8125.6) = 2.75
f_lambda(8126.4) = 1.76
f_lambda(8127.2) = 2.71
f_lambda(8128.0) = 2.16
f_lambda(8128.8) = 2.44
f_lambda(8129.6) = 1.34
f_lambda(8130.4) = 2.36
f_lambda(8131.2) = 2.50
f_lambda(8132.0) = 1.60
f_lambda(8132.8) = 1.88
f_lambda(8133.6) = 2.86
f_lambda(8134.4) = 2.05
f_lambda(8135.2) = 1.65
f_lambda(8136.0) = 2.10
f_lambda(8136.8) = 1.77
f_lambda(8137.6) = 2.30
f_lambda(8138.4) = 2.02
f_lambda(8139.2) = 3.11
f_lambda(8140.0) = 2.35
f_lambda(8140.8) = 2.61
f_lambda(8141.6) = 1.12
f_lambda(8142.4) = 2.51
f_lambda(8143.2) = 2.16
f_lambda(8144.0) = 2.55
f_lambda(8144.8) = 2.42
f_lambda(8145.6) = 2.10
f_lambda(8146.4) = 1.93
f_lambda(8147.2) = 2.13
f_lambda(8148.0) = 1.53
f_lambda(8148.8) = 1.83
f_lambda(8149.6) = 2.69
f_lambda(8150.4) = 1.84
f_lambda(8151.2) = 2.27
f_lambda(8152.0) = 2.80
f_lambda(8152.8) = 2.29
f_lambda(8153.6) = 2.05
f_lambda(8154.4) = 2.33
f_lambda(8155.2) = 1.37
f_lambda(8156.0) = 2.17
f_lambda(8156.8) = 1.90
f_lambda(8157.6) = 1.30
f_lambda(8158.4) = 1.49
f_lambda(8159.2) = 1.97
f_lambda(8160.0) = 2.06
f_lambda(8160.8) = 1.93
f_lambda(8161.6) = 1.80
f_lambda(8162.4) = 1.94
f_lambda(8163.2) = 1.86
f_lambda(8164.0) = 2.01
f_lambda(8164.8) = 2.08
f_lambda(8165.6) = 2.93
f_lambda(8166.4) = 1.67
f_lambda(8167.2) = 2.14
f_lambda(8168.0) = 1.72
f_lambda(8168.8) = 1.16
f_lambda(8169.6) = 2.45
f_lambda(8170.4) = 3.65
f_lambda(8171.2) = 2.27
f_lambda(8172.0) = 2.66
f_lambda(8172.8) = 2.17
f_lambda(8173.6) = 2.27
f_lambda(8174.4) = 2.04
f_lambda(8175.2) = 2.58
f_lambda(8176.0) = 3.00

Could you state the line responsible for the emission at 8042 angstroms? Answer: [S II] 6716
